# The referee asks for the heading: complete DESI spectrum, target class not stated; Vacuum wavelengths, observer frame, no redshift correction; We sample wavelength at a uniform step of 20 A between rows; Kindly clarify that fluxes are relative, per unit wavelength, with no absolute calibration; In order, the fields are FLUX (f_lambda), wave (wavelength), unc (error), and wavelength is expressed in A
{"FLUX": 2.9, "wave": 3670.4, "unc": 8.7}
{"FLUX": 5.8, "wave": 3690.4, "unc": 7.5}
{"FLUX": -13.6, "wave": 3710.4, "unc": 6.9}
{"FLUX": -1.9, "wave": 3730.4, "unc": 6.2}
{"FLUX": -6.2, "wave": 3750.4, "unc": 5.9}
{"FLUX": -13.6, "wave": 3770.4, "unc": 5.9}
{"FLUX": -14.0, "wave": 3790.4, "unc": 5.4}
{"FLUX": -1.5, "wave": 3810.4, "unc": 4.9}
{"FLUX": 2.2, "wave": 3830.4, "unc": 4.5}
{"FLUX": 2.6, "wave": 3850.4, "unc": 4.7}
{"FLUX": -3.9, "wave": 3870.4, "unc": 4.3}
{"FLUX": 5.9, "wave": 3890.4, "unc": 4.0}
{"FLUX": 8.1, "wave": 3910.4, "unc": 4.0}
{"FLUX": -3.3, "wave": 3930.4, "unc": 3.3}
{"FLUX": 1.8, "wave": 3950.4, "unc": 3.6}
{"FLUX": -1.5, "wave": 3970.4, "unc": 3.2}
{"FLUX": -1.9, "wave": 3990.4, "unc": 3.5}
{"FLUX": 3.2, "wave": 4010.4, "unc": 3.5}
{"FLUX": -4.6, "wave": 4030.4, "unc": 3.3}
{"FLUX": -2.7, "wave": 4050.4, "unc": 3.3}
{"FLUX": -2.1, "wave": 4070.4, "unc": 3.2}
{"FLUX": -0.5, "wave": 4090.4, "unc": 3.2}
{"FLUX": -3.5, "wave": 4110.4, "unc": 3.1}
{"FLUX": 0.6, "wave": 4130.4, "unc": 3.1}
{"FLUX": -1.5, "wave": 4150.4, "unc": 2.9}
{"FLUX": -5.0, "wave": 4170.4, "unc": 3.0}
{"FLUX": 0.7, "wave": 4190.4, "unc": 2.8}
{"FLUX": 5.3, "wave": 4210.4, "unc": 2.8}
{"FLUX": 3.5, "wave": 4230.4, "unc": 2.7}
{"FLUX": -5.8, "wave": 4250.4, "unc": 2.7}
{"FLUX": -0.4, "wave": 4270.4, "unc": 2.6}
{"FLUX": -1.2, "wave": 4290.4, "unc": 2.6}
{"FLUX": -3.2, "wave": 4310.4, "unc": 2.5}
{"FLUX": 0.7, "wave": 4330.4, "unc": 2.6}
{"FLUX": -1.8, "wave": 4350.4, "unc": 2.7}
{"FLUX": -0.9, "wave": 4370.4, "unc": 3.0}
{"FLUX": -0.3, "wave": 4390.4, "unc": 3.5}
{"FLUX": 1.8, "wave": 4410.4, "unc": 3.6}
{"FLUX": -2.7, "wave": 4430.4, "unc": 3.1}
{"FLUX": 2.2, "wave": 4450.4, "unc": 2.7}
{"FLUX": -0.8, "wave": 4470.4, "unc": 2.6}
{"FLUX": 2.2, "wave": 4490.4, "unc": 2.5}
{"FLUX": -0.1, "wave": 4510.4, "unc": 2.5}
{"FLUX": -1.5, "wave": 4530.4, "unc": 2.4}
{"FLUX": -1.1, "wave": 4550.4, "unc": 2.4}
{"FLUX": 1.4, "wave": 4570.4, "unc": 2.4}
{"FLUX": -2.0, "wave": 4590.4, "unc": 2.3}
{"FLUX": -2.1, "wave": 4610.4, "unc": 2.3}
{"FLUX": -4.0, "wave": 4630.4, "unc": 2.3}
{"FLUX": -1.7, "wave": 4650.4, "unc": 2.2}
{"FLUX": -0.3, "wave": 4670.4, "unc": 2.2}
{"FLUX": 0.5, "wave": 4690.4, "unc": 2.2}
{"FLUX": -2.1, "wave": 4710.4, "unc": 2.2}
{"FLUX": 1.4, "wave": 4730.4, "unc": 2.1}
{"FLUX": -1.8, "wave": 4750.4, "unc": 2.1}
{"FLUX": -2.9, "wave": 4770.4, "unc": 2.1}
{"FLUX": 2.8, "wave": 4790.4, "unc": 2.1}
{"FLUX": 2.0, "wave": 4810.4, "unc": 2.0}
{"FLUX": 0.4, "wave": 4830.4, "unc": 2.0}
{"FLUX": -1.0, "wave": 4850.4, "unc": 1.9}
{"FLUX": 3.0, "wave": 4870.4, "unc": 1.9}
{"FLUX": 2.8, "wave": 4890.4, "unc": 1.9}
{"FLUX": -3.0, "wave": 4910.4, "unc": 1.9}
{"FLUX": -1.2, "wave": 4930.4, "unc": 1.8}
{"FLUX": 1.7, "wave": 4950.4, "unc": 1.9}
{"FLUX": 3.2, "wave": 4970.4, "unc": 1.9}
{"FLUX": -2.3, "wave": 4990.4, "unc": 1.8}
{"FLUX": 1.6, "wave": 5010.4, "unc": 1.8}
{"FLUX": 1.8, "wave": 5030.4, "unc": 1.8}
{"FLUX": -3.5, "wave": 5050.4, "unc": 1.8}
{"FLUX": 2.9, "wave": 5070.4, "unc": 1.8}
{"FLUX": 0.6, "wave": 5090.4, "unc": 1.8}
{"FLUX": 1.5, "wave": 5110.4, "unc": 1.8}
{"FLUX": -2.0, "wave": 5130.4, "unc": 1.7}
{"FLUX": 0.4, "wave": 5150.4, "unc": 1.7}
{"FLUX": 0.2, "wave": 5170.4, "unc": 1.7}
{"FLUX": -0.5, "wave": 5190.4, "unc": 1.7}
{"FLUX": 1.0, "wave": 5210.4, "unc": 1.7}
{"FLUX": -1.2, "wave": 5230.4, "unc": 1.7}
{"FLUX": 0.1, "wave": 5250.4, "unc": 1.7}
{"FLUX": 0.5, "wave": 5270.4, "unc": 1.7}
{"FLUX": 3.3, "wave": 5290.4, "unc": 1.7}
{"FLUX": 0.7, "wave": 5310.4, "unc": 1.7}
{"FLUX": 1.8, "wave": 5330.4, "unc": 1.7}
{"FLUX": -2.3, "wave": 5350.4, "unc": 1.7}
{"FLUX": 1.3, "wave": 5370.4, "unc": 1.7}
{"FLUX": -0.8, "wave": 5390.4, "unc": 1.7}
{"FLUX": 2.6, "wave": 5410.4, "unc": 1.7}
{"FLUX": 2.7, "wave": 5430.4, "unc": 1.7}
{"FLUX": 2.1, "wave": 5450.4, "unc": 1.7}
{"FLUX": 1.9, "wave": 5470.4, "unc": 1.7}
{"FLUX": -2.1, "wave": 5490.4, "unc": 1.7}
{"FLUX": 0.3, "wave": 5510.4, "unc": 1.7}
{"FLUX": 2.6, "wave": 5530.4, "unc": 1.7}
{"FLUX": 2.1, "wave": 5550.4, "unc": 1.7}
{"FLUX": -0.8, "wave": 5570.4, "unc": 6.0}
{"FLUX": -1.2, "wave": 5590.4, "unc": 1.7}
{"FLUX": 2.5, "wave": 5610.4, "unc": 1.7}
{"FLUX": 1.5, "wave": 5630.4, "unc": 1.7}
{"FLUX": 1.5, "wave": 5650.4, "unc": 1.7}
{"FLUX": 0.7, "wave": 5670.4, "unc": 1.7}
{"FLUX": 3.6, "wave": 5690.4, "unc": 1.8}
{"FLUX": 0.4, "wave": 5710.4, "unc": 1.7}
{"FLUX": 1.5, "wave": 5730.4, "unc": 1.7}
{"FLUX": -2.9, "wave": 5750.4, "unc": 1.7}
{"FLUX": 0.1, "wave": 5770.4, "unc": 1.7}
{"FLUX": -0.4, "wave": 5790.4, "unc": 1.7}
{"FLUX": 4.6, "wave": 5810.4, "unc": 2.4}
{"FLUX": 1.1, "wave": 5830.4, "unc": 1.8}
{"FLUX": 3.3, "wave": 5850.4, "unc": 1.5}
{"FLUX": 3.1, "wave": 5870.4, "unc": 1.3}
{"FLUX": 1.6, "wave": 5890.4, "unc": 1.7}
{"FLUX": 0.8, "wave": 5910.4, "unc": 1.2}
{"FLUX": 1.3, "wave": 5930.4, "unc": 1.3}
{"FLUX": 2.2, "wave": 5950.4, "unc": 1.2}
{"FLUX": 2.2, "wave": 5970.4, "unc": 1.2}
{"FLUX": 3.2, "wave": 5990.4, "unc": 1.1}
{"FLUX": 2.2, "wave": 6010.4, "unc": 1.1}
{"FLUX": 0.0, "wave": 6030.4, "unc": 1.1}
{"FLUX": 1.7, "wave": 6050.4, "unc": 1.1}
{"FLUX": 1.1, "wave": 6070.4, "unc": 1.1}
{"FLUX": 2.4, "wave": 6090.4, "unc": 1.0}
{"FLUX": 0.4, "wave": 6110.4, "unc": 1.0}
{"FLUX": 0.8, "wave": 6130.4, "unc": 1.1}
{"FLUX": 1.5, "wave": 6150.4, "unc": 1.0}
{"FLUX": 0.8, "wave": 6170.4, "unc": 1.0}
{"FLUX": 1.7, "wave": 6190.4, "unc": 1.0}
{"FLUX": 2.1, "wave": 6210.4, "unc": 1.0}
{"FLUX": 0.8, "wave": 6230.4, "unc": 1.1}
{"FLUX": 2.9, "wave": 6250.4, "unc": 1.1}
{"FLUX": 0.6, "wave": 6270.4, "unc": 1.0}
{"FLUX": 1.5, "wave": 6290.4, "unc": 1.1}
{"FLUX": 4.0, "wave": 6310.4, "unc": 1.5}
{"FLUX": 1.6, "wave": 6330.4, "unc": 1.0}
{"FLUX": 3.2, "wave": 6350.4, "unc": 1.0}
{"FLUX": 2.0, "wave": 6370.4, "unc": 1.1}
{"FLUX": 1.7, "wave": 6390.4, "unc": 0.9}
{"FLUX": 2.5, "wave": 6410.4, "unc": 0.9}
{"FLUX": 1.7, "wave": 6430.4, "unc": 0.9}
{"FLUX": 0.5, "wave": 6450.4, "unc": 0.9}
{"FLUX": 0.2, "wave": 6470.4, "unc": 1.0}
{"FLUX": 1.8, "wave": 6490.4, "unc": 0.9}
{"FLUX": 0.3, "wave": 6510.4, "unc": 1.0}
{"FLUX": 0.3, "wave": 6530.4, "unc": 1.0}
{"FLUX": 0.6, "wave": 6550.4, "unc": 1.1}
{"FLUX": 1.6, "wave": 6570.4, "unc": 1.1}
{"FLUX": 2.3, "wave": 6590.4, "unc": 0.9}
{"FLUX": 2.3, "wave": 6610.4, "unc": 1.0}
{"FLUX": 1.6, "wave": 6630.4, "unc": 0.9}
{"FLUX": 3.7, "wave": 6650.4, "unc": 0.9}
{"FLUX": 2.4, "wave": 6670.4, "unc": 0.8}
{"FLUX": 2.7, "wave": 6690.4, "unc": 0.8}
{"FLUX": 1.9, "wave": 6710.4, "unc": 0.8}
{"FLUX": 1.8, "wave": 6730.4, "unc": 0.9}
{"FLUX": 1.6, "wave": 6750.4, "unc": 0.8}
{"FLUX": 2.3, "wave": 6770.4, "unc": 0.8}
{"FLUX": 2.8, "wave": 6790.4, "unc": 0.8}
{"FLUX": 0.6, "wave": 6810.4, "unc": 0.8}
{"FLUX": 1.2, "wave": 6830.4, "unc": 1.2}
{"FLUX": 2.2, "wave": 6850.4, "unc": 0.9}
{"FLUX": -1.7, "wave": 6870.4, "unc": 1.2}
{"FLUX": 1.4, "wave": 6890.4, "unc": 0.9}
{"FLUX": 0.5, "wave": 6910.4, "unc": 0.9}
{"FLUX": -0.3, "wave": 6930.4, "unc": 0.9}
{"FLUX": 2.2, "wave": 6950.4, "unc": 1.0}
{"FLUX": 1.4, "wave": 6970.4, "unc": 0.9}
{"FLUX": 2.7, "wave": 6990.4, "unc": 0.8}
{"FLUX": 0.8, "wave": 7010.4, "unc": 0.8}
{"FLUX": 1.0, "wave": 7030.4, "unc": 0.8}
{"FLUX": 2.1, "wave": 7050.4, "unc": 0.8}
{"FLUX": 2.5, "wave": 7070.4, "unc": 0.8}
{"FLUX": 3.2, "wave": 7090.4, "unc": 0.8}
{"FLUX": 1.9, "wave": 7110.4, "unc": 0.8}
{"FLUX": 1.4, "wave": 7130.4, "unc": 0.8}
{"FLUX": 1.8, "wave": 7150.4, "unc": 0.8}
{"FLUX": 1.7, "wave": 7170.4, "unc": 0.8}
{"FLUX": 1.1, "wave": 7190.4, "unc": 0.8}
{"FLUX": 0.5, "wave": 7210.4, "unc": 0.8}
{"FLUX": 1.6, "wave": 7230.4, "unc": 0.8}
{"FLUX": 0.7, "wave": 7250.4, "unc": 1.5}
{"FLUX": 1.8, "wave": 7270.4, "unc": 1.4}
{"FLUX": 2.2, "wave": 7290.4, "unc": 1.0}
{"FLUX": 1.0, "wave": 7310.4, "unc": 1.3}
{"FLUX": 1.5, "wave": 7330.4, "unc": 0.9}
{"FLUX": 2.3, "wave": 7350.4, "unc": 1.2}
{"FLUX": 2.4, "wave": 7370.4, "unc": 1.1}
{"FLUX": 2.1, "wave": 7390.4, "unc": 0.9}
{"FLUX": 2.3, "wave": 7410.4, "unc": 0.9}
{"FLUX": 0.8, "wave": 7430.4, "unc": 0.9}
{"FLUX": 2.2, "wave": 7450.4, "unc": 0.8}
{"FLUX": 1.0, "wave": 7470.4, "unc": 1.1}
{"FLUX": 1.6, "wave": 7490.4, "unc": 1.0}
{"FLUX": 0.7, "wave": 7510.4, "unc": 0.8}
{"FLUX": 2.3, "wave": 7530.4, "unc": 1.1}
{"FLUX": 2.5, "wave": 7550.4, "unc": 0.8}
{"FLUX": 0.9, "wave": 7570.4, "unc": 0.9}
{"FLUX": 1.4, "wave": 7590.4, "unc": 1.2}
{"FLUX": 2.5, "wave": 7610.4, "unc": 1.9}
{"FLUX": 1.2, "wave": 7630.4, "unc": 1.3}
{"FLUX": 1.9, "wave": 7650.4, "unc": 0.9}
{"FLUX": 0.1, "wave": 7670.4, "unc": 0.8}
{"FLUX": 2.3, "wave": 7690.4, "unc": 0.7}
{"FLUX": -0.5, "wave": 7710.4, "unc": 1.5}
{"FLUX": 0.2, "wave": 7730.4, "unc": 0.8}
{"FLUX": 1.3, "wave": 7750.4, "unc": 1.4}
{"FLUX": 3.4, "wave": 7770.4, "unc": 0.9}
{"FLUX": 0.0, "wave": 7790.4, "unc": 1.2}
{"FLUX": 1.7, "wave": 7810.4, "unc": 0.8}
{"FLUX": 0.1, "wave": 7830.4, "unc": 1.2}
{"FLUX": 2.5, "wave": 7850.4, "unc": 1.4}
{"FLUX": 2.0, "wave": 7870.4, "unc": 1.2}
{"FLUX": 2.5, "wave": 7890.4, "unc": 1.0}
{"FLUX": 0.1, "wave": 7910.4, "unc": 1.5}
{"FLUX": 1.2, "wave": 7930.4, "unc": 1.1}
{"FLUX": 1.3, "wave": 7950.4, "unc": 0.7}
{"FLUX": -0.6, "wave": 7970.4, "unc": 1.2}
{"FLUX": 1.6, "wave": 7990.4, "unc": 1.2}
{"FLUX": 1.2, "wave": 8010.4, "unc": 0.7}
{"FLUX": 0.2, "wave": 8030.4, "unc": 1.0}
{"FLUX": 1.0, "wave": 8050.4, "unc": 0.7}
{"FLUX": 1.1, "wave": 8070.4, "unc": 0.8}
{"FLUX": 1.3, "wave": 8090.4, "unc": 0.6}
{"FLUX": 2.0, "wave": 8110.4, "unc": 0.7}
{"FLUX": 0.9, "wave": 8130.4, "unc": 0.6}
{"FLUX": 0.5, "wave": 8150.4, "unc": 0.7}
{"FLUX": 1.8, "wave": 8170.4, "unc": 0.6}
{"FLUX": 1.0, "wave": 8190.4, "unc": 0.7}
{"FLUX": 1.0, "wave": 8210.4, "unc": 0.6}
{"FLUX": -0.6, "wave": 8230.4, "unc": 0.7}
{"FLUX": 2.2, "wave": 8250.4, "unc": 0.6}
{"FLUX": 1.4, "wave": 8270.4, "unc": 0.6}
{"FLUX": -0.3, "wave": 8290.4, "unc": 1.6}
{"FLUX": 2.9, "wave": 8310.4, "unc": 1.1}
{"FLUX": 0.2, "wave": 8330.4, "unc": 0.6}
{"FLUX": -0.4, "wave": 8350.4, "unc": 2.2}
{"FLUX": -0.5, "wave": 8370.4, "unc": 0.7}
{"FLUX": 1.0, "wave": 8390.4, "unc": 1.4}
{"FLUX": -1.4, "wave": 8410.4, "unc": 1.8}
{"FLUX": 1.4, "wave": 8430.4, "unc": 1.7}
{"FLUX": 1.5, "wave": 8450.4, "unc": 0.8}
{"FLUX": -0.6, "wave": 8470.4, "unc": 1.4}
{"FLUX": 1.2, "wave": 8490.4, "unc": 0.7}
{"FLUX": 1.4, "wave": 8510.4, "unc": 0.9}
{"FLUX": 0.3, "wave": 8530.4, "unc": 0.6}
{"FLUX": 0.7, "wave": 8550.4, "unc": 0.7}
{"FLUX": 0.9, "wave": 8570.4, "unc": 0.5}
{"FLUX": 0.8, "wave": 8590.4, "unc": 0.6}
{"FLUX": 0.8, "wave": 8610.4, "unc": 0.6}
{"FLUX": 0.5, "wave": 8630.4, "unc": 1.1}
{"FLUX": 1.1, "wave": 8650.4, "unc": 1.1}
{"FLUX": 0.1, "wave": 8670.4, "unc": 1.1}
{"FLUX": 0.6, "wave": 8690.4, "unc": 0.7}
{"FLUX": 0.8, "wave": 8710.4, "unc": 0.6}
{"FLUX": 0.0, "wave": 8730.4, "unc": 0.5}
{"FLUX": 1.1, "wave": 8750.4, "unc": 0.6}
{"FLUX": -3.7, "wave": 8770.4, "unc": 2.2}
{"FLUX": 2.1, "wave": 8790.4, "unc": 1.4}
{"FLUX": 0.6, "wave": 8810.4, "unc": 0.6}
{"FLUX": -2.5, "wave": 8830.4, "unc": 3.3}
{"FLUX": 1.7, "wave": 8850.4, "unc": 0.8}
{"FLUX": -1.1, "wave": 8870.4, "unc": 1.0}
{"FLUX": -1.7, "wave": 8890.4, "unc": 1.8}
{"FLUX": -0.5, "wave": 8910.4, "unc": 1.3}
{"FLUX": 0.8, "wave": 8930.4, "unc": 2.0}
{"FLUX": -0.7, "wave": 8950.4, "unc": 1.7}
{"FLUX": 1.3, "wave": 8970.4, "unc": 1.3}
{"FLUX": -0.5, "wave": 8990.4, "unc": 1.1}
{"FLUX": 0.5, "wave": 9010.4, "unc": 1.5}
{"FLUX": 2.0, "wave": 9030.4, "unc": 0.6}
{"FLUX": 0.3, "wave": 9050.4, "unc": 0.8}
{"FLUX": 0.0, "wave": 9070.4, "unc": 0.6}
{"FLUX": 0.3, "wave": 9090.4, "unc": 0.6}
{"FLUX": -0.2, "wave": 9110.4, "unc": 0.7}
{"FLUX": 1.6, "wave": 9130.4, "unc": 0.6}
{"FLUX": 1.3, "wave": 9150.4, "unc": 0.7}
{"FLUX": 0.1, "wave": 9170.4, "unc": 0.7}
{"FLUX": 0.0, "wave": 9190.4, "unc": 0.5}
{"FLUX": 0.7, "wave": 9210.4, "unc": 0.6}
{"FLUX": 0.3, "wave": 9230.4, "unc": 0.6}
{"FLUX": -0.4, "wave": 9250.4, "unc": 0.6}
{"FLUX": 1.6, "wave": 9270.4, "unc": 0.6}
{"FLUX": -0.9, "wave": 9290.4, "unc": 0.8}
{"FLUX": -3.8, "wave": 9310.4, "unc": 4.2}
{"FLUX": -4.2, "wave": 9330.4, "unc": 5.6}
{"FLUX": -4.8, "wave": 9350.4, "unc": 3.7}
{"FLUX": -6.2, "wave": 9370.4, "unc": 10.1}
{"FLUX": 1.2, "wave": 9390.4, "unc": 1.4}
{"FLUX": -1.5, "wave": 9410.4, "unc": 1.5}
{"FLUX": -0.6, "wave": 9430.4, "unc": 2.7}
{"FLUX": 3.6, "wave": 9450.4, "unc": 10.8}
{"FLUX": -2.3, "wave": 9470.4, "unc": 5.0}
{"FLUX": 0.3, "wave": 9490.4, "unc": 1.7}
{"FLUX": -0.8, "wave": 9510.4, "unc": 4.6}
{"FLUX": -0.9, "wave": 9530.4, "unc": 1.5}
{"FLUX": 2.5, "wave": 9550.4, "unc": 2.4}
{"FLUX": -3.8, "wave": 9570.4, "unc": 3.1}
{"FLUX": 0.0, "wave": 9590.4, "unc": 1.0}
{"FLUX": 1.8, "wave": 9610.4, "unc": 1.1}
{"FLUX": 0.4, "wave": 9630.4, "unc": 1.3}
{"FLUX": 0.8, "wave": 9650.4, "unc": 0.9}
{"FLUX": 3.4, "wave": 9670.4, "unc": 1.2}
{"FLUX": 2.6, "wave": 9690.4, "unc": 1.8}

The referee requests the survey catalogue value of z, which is 1.625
